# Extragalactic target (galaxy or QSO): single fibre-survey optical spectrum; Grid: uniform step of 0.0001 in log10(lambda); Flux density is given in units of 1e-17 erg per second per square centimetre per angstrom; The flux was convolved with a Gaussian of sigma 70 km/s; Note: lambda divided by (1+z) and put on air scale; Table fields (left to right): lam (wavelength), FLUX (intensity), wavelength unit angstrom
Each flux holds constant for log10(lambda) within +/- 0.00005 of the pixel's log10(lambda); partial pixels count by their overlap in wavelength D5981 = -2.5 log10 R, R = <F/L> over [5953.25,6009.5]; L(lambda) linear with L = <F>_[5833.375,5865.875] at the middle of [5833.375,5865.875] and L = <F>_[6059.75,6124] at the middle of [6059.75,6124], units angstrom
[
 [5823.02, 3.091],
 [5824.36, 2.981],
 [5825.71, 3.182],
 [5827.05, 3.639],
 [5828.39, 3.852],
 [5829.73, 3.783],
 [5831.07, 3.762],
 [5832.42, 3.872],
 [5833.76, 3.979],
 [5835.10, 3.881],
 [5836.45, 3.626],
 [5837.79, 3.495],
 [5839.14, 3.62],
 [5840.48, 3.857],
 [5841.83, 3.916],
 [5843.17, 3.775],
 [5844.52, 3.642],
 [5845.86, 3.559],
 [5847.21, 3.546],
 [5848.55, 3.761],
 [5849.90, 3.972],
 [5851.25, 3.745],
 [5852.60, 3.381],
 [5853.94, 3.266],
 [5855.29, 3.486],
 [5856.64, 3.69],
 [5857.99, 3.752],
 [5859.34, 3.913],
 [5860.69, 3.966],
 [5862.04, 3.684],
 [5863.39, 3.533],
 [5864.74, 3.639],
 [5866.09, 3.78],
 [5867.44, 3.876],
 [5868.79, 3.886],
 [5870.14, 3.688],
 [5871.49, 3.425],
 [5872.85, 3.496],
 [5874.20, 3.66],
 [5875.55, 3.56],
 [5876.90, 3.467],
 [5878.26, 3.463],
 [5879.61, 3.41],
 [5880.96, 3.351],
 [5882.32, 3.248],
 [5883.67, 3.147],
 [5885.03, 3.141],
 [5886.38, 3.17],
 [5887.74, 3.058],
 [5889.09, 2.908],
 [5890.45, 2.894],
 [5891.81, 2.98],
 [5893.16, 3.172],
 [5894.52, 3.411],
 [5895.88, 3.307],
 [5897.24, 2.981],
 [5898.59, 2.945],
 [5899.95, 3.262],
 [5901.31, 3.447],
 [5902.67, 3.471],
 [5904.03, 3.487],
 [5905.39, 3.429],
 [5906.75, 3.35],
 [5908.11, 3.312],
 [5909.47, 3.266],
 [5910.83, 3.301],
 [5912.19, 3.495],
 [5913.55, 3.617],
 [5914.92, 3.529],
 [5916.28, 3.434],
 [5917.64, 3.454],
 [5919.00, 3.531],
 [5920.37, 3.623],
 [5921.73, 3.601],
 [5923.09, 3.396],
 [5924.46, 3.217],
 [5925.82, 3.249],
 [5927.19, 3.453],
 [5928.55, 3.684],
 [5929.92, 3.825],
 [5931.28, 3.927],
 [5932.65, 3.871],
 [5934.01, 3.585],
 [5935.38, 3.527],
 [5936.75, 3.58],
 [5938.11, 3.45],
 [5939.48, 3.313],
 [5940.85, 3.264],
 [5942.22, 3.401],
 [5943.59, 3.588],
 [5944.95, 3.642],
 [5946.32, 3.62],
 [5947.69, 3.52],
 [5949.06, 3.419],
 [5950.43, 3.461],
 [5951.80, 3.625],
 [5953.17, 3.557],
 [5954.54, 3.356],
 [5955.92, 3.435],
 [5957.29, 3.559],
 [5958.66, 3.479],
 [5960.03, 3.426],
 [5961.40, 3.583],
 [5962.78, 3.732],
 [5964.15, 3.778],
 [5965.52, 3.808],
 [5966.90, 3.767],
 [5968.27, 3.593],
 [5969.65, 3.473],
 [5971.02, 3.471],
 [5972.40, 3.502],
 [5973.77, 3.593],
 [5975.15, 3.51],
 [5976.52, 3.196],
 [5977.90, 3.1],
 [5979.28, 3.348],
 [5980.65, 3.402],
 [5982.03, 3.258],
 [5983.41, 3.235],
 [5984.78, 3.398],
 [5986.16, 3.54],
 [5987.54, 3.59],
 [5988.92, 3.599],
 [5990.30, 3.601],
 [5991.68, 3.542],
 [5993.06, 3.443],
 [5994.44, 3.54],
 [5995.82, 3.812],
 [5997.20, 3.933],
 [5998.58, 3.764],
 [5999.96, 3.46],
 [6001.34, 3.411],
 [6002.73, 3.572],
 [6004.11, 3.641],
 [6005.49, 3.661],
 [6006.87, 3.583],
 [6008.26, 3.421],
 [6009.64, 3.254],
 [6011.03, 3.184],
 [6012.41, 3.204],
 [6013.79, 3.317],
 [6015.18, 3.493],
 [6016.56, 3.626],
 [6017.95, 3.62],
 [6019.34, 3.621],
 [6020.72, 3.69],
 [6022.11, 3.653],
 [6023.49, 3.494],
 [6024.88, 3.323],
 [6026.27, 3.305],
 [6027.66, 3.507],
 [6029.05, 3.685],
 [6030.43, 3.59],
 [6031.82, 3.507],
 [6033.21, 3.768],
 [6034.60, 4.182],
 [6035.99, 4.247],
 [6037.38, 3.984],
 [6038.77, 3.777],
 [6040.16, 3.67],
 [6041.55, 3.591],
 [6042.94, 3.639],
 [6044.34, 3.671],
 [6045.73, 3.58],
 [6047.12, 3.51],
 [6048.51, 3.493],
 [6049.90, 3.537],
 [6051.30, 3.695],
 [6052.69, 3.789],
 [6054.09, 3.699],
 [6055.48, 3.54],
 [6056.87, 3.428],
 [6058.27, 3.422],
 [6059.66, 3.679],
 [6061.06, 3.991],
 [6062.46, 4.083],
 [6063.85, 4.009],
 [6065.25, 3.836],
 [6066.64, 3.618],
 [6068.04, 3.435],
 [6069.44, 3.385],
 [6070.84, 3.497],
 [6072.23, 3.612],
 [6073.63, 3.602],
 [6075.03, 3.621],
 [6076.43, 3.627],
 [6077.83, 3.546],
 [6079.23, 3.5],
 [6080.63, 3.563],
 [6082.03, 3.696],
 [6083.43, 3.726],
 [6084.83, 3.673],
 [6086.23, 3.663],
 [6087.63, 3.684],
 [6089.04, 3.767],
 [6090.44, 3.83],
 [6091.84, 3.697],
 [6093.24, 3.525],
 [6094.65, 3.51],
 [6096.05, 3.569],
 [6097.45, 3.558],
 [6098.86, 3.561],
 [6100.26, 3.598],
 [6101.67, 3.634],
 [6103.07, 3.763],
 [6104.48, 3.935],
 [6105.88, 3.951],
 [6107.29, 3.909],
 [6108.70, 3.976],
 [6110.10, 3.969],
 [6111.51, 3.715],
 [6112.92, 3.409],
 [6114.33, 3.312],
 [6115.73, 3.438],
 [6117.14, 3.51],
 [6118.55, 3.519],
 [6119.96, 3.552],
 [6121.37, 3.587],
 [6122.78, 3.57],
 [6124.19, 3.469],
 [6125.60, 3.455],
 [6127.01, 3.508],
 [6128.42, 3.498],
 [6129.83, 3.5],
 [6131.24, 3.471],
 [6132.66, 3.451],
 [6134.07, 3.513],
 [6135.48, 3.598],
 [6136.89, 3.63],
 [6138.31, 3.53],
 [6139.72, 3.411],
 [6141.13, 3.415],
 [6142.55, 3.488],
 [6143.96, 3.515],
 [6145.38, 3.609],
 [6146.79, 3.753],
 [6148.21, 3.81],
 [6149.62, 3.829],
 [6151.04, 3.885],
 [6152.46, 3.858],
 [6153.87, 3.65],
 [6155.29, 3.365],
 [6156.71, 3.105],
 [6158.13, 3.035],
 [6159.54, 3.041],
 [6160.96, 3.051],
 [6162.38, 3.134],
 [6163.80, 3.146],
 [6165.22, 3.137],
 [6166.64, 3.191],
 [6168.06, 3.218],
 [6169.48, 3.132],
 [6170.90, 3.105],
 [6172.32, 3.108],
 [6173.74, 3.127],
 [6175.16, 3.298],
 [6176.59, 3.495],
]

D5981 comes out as 0.05 mag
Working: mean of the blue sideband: 3.69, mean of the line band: 3.53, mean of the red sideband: 3.66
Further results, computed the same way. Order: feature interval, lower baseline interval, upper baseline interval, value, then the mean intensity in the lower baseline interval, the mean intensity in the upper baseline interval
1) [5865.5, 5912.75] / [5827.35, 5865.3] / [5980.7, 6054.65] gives 0.102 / 3.71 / 3.58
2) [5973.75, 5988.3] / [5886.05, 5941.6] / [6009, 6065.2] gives 0.047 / 3.39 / 3.63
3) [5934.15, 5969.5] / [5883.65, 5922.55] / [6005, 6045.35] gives -0.037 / 3.3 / 3.59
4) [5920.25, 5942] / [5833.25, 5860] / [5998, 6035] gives 0.025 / 3.69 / 3.53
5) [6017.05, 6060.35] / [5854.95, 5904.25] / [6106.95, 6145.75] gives -0.041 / 3.42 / 3.55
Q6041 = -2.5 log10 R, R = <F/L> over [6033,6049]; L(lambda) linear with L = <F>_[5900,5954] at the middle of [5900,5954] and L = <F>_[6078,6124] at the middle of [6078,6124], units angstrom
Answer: -0.05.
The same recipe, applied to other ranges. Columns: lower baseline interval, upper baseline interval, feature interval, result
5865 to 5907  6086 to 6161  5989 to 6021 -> -0.022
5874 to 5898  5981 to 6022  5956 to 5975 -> -0.050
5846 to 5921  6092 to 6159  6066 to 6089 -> -0.011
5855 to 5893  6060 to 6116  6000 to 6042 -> 0.008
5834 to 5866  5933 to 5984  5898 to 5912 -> 0.080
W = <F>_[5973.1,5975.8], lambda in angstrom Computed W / 3.55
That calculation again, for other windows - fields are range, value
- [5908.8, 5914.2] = 3.42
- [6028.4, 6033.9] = 3.64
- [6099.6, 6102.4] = 3.62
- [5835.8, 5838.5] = 3.56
